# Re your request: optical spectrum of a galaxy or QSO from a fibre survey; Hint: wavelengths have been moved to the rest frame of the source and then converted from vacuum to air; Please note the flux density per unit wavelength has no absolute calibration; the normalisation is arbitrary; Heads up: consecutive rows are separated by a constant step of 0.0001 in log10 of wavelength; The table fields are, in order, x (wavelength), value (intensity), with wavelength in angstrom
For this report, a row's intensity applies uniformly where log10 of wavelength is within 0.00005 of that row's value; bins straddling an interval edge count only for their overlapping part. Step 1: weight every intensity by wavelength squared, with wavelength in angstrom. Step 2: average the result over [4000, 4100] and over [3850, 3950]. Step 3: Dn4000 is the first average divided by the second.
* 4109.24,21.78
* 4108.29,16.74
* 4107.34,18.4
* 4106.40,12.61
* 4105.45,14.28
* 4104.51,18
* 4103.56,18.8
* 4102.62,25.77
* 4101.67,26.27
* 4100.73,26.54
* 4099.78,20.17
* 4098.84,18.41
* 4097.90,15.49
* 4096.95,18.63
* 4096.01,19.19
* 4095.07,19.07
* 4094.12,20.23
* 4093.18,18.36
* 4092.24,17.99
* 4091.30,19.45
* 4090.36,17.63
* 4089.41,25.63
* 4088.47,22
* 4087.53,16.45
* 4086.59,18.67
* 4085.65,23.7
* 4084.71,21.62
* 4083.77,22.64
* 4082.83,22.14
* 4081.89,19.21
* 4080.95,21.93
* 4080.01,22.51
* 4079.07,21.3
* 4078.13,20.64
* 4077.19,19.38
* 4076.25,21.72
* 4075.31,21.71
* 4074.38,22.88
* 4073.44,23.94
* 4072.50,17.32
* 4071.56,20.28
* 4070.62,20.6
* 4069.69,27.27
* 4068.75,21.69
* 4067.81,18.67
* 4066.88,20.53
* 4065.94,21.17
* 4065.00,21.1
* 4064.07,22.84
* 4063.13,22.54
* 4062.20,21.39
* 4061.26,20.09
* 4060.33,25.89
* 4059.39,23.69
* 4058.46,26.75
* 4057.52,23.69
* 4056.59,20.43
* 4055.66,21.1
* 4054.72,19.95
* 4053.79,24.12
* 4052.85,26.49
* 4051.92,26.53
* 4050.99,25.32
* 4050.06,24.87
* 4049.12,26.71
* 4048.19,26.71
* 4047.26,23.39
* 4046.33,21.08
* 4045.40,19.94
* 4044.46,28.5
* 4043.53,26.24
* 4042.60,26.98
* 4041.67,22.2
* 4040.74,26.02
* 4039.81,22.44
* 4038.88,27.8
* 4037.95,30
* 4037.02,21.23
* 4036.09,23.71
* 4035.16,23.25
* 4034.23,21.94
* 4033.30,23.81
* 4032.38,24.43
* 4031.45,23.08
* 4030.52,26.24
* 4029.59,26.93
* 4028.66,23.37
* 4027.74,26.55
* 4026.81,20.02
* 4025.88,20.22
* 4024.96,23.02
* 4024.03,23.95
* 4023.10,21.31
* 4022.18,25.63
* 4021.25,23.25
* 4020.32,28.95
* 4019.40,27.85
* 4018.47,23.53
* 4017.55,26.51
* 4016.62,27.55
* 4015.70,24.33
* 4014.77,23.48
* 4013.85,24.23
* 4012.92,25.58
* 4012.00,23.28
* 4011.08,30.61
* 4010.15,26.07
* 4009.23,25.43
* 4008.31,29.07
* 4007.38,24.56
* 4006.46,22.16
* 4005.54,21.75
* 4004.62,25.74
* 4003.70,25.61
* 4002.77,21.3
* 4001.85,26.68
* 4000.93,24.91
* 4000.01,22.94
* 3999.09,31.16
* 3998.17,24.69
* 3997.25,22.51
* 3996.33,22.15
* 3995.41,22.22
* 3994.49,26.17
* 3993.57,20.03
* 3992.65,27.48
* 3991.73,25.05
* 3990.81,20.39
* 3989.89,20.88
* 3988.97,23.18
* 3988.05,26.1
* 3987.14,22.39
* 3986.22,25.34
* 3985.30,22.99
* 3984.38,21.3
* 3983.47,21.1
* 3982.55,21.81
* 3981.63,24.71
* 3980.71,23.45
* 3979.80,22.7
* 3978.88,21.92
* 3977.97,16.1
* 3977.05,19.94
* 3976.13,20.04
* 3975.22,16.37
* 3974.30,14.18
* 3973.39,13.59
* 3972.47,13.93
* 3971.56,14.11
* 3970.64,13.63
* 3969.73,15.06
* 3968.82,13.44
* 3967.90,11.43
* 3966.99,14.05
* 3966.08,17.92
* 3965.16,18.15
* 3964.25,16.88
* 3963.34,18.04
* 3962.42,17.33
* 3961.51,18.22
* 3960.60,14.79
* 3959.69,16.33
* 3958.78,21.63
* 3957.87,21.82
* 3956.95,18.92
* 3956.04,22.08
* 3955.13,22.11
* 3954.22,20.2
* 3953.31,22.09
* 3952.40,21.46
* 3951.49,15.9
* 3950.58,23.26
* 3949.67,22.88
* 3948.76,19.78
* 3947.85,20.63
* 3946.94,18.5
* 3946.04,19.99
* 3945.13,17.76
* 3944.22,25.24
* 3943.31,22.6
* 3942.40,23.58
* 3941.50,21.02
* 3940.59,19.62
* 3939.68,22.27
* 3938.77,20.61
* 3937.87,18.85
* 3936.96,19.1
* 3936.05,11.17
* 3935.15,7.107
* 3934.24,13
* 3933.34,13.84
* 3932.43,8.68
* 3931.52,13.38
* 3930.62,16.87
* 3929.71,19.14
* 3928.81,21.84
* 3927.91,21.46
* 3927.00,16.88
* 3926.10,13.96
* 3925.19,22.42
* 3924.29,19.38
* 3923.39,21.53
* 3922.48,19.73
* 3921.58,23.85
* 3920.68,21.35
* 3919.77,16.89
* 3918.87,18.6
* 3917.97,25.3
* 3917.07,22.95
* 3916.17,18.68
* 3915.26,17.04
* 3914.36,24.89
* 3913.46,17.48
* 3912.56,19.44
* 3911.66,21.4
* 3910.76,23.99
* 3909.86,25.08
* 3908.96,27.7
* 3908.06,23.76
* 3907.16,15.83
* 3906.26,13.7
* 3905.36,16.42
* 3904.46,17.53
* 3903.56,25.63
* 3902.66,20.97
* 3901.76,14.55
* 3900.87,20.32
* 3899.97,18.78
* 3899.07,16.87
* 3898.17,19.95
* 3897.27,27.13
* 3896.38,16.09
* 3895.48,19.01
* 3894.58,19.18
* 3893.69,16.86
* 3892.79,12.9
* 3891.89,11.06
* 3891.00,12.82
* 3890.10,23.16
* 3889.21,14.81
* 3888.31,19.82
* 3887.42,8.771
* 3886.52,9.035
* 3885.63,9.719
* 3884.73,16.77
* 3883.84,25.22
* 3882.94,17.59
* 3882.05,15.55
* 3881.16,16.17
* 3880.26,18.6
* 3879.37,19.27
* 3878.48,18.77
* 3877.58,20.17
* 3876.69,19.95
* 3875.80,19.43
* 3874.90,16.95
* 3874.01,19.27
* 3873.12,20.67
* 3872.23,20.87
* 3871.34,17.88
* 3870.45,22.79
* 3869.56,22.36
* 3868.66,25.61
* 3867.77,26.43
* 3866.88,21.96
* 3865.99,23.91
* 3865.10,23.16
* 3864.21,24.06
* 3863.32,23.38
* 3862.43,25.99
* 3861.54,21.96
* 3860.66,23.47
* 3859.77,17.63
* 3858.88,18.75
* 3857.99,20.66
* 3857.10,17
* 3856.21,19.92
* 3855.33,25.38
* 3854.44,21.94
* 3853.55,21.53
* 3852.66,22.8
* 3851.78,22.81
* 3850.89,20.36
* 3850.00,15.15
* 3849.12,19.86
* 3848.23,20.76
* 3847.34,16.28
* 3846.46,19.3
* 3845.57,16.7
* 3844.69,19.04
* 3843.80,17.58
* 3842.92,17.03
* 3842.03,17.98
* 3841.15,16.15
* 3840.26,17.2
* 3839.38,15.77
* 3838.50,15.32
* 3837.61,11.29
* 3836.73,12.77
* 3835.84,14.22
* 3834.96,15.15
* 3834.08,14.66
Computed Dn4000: 1.28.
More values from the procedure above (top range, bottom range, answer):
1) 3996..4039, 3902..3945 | 1.34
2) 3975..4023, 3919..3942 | 1.39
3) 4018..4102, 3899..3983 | 1.27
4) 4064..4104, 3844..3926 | 1.17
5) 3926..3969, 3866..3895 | 1.04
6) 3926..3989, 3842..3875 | 0.94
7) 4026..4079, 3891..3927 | 1.28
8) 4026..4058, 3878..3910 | 1.46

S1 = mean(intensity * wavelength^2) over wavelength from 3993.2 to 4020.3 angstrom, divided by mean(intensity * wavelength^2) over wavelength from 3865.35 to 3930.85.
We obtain 1.4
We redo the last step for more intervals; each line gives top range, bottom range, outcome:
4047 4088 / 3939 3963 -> 1.16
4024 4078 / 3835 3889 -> 1.35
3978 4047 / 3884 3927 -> 1.36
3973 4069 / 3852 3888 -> 1.27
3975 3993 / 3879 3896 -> 1.45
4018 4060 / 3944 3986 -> 1.34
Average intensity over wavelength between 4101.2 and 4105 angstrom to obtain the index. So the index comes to 22.2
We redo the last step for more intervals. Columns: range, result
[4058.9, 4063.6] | 22.8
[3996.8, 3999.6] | 26.1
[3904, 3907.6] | 15.9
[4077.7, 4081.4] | 21.6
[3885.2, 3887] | 9.36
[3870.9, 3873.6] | 19.8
